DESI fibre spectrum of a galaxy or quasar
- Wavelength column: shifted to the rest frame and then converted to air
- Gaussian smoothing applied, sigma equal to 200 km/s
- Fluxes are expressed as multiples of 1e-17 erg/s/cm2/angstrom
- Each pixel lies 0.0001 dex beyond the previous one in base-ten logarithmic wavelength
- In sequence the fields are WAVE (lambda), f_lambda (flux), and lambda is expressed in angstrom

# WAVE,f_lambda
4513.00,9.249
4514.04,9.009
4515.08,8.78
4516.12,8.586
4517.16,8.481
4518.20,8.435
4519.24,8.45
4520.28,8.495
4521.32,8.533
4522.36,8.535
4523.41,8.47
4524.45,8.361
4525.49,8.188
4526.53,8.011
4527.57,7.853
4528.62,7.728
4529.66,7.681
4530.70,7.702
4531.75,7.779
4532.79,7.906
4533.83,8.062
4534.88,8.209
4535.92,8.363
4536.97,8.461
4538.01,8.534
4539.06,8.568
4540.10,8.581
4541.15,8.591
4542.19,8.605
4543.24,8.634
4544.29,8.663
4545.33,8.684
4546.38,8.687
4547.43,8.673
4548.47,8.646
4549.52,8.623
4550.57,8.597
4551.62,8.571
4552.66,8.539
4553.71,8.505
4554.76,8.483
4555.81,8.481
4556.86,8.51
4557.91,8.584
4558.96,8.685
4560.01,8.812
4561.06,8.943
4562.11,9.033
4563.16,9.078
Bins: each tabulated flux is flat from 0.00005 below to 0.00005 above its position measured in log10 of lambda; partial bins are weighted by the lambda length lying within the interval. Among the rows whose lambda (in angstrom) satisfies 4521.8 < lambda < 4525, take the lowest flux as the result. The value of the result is 8.361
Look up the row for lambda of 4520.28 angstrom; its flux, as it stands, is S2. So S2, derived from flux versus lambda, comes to 8.495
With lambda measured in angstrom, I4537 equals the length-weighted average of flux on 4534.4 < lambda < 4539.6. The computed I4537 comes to 8.44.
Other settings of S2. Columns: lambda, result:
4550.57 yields 8.597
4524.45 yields 8.361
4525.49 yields 8.188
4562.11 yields 9.033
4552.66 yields 8.539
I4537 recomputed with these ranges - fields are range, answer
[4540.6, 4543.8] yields 8.59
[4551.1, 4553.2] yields 8.58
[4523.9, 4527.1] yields 8.2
